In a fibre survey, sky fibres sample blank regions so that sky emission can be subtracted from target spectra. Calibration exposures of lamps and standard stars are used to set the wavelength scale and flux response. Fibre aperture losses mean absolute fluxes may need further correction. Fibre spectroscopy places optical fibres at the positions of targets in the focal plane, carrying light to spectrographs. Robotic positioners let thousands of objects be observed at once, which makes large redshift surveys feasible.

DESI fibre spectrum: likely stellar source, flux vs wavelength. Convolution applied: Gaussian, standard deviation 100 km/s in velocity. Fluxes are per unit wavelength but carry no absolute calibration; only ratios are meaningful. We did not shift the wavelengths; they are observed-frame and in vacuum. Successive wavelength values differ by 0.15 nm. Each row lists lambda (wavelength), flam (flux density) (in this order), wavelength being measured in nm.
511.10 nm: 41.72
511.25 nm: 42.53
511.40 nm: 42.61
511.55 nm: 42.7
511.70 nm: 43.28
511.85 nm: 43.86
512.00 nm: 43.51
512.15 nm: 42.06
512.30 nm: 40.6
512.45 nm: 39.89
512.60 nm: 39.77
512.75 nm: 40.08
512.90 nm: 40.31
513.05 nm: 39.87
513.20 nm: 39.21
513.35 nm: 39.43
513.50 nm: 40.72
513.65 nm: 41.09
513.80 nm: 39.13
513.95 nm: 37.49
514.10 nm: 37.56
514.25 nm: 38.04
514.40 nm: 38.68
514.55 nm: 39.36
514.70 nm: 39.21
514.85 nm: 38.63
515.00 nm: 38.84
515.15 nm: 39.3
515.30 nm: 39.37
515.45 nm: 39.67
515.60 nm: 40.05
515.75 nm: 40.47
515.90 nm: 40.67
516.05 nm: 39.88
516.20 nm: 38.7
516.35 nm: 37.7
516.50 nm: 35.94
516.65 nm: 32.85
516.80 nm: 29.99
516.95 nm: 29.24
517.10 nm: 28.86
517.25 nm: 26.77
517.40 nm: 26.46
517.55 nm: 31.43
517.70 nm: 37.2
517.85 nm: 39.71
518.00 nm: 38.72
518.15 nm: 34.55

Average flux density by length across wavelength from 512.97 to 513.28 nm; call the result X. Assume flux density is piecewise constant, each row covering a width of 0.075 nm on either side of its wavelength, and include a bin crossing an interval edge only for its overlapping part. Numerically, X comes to 39.6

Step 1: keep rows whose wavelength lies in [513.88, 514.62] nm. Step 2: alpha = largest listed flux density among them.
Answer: 39.36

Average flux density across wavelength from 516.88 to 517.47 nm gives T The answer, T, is 27.8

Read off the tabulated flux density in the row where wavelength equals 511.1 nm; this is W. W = 41.72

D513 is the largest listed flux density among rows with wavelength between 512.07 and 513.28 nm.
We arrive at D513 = 42.06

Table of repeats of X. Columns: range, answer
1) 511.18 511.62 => 42.6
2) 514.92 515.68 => 39.4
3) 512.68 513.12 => 40.1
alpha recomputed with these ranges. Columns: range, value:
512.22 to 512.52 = 40.6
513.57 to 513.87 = 41.09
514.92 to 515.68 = 40.05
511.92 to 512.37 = 43.51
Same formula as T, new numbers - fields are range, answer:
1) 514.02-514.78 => 38.6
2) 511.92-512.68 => 41.2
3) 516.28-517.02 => 33.1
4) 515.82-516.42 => 39.3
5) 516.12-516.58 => 37.4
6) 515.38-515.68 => 39.9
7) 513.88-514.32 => 37.7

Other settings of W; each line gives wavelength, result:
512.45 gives 39.89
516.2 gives 38.7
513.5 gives 40.72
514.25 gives 38.04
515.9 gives 40.67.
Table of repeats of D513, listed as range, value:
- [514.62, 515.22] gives 39.3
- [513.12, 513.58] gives 40.72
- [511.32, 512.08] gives 43.86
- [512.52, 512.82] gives 40.08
